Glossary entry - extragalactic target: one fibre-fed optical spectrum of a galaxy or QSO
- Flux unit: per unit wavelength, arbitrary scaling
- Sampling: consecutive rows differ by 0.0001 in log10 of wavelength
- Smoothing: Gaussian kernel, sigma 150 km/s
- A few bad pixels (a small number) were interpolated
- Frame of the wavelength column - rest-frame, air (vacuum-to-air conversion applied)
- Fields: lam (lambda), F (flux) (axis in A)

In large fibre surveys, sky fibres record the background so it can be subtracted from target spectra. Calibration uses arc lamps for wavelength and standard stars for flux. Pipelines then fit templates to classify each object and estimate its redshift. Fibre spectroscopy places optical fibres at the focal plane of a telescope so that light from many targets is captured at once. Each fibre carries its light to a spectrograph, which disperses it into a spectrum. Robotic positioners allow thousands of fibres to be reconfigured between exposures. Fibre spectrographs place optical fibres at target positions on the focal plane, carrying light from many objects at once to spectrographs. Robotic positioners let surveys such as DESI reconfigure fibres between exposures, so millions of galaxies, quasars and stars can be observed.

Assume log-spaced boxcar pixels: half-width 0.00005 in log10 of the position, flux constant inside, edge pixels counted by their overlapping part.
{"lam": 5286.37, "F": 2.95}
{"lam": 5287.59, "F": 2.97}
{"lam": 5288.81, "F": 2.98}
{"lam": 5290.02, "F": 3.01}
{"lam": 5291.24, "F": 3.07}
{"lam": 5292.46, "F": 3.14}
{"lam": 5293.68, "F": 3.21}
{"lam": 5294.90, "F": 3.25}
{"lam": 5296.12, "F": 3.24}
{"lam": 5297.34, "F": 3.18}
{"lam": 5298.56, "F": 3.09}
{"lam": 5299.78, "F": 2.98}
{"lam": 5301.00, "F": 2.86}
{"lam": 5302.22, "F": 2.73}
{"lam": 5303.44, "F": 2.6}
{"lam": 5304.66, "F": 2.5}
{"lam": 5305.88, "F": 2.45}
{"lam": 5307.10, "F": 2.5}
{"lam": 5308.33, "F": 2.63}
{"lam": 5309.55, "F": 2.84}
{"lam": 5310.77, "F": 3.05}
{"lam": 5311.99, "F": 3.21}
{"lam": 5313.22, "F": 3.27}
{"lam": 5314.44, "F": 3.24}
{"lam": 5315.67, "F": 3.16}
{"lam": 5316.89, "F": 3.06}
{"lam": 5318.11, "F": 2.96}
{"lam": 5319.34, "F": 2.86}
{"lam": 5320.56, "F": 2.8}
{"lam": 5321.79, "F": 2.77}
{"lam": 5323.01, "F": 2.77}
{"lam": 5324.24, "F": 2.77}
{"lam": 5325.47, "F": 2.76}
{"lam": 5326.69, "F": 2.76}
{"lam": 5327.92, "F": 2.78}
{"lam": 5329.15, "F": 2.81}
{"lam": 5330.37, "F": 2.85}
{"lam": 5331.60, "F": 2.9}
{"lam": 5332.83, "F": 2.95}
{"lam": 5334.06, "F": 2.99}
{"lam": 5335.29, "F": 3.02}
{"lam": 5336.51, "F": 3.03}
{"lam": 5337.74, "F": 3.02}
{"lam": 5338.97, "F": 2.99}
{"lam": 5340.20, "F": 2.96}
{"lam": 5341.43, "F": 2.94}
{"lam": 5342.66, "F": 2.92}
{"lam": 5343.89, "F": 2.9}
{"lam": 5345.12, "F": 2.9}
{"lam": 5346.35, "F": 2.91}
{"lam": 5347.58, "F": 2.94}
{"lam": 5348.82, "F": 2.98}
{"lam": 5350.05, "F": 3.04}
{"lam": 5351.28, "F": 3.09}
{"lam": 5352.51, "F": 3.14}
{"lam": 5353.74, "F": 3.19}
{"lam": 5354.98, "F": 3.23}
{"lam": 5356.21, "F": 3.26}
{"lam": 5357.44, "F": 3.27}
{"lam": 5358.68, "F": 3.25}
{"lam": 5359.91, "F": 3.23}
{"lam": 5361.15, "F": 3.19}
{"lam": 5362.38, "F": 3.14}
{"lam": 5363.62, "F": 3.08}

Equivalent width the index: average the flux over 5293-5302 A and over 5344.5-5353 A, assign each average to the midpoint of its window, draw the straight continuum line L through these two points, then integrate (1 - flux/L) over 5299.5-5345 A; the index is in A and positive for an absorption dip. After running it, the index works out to 2.5 A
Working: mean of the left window 3.1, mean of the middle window 2.88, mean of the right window 3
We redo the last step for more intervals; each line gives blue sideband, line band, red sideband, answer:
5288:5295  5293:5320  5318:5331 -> 0.1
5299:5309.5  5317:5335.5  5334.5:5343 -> 0.1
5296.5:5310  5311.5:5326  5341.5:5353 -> -0.7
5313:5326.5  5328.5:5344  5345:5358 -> 0.4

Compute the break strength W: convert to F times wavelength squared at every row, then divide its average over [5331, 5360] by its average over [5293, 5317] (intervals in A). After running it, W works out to 1.0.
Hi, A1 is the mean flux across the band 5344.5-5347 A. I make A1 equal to 2.91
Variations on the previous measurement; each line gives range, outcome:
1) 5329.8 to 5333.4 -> 2.9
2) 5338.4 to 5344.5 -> 2.94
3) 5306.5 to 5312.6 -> 2.85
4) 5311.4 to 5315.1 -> 3.23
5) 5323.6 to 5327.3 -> 2.76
